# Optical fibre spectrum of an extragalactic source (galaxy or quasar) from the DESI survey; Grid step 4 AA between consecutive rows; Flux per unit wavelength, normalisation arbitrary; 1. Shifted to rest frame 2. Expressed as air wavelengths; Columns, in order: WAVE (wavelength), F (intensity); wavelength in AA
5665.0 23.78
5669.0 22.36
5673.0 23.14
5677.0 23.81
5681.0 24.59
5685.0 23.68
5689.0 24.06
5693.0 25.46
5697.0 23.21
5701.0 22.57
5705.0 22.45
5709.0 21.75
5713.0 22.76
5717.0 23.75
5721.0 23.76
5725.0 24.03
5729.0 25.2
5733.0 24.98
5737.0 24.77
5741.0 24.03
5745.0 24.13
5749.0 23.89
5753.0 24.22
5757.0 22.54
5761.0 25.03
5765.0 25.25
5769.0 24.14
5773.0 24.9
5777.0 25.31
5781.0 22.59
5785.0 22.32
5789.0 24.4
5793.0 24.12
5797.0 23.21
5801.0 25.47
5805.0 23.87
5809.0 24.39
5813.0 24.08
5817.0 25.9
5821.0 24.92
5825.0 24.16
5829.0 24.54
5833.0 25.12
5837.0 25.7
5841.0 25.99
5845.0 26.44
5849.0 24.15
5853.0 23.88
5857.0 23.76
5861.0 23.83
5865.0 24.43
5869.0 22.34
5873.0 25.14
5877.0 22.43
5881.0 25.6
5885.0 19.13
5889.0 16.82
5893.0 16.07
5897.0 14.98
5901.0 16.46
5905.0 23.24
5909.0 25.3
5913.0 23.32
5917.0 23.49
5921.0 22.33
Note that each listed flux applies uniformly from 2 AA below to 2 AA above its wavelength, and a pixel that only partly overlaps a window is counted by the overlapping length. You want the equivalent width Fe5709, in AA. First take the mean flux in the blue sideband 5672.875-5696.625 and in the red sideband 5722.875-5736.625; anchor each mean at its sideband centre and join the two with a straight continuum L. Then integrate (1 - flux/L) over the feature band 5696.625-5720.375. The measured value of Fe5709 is 1.6 AA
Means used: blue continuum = 24.1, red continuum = 24.7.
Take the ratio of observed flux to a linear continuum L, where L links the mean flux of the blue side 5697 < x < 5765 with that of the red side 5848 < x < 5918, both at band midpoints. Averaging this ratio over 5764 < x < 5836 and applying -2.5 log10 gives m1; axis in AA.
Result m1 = -0.07 mag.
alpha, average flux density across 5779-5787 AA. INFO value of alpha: 22.5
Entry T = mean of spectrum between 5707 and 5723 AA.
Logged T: 23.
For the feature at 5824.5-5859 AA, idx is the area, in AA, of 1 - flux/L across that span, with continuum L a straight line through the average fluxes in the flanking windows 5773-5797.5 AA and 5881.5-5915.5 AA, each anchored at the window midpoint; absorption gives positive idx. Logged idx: -4.9 AA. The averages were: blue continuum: 23.8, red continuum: 19.7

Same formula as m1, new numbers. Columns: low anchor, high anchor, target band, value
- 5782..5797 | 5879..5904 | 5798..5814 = -0.08 mag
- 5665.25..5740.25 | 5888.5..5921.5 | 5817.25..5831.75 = -0.15 mag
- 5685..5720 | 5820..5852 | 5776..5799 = 0.04 mag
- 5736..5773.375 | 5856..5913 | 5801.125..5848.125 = -0.10 mag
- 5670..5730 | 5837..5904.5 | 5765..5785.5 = -0.05 mag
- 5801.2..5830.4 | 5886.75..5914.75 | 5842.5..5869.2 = -0.10 mag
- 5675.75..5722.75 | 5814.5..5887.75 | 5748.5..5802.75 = -0.01 mag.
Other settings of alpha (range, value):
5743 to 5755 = 24.1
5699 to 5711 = 22.3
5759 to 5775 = 24.8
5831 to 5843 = 25.6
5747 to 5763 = 23.9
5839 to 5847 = 26.2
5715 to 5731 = 24.2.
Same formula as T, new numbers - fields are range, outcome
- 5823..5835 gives 24.6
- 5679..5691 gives 24.1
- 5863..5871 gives 23.4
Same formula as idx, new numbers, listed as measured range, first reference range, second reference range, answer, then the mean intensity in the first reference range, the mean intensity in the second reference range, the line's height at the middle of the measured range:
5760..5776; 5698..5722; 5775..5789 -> -1.0 AA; 22.8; 23.5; 23.4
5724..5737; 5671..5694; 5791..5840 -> -0.3 AA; 24.1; 24.7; 24.3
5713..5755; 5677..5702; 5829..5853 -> 0.3 AA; 24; 25.3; 24.4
